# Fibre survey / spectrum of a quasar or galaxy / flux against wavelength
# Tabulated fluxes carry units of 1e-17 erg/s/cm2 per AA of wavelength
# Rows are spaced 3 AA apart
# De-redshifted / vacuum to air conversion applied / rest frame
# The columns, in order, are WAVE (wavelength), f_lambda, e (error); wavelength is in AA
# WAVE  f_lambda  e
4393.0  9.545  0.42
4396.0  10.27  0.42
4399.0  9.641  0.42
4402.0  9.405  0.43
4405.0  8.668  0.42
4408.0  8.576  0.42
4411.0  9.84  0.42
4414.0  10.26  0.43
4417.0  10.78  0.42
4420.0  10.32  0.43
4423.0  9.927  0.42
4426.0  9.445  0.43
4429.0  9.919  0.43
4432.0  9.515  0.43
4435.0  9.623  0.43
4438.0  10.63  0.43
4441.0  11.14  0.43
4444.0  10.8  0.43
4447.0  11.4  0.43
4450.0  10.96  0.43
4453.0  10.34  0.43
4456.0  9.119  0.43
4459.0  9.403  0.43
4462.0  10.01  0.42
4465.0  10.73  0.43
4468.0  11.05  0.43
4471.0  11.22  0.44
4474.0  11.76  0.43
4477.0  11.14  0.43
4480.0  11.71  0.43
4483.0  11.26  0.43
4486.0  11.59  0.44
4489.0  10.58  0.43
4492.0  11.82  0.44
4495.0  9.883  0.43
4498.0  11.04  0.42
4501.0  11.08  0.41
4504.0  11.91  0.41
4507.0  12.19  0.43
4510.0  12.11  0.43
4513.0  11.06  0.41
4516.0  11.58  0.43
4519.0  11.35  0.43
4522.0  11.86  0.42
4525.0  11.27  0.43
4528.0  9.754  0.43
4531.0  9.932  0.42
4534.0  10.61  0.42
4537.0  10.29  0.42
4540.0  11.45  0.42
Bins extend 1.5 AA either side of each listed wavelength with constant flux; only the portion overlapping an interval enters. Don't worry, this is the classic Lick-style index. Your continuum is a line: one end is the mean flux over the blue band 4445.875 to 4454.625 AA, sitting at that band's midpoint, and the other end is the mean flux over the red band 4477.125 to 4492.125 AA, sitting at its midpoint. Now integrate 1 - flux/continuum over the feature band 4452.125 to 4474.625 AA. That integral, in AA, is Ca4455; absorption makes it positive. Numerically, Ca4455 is 1.3 AA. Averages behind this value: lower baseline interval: 10.9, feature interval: 10.4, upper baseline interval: 11.3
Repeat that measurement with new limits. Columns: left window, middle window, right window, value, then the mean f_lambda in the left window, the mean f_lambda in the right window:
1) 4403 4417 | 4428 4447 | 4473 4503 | -0.5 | 9.49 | 11.2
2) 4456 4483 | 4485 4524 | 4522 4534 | -2.7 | 10.8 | 10.5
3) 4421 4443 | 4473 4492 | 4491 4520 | -0.7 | 10.1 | 11.4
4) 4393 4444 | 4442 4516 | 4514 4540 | -4.1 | 9.89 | 10.9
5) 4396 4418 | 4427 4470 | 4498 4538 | -0.6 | 9.61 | 11.2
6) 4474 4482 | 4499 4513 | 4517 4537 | -0.8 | 11.5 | 10.8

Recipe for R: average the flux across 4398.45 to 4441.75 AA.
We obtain 9.83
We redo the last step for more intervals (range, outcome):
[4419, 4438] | 9.84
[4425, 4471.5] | 10.3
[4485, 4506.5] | 11.2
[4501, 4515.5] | 11.7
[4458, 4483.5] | 10.9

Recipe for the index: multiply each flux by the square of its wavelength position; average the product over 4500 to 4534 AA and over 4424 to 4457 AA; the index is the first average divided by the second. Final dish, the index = 1.13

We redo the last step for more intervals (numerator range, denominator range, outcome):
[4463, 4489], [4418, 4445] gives 1.13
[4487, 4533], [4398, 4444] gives 1.18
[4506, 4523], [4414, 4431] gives 1.21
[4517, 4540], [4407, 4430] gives 1.14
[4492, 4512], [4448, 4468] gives 1.14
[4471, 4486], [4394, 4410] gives 1.27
